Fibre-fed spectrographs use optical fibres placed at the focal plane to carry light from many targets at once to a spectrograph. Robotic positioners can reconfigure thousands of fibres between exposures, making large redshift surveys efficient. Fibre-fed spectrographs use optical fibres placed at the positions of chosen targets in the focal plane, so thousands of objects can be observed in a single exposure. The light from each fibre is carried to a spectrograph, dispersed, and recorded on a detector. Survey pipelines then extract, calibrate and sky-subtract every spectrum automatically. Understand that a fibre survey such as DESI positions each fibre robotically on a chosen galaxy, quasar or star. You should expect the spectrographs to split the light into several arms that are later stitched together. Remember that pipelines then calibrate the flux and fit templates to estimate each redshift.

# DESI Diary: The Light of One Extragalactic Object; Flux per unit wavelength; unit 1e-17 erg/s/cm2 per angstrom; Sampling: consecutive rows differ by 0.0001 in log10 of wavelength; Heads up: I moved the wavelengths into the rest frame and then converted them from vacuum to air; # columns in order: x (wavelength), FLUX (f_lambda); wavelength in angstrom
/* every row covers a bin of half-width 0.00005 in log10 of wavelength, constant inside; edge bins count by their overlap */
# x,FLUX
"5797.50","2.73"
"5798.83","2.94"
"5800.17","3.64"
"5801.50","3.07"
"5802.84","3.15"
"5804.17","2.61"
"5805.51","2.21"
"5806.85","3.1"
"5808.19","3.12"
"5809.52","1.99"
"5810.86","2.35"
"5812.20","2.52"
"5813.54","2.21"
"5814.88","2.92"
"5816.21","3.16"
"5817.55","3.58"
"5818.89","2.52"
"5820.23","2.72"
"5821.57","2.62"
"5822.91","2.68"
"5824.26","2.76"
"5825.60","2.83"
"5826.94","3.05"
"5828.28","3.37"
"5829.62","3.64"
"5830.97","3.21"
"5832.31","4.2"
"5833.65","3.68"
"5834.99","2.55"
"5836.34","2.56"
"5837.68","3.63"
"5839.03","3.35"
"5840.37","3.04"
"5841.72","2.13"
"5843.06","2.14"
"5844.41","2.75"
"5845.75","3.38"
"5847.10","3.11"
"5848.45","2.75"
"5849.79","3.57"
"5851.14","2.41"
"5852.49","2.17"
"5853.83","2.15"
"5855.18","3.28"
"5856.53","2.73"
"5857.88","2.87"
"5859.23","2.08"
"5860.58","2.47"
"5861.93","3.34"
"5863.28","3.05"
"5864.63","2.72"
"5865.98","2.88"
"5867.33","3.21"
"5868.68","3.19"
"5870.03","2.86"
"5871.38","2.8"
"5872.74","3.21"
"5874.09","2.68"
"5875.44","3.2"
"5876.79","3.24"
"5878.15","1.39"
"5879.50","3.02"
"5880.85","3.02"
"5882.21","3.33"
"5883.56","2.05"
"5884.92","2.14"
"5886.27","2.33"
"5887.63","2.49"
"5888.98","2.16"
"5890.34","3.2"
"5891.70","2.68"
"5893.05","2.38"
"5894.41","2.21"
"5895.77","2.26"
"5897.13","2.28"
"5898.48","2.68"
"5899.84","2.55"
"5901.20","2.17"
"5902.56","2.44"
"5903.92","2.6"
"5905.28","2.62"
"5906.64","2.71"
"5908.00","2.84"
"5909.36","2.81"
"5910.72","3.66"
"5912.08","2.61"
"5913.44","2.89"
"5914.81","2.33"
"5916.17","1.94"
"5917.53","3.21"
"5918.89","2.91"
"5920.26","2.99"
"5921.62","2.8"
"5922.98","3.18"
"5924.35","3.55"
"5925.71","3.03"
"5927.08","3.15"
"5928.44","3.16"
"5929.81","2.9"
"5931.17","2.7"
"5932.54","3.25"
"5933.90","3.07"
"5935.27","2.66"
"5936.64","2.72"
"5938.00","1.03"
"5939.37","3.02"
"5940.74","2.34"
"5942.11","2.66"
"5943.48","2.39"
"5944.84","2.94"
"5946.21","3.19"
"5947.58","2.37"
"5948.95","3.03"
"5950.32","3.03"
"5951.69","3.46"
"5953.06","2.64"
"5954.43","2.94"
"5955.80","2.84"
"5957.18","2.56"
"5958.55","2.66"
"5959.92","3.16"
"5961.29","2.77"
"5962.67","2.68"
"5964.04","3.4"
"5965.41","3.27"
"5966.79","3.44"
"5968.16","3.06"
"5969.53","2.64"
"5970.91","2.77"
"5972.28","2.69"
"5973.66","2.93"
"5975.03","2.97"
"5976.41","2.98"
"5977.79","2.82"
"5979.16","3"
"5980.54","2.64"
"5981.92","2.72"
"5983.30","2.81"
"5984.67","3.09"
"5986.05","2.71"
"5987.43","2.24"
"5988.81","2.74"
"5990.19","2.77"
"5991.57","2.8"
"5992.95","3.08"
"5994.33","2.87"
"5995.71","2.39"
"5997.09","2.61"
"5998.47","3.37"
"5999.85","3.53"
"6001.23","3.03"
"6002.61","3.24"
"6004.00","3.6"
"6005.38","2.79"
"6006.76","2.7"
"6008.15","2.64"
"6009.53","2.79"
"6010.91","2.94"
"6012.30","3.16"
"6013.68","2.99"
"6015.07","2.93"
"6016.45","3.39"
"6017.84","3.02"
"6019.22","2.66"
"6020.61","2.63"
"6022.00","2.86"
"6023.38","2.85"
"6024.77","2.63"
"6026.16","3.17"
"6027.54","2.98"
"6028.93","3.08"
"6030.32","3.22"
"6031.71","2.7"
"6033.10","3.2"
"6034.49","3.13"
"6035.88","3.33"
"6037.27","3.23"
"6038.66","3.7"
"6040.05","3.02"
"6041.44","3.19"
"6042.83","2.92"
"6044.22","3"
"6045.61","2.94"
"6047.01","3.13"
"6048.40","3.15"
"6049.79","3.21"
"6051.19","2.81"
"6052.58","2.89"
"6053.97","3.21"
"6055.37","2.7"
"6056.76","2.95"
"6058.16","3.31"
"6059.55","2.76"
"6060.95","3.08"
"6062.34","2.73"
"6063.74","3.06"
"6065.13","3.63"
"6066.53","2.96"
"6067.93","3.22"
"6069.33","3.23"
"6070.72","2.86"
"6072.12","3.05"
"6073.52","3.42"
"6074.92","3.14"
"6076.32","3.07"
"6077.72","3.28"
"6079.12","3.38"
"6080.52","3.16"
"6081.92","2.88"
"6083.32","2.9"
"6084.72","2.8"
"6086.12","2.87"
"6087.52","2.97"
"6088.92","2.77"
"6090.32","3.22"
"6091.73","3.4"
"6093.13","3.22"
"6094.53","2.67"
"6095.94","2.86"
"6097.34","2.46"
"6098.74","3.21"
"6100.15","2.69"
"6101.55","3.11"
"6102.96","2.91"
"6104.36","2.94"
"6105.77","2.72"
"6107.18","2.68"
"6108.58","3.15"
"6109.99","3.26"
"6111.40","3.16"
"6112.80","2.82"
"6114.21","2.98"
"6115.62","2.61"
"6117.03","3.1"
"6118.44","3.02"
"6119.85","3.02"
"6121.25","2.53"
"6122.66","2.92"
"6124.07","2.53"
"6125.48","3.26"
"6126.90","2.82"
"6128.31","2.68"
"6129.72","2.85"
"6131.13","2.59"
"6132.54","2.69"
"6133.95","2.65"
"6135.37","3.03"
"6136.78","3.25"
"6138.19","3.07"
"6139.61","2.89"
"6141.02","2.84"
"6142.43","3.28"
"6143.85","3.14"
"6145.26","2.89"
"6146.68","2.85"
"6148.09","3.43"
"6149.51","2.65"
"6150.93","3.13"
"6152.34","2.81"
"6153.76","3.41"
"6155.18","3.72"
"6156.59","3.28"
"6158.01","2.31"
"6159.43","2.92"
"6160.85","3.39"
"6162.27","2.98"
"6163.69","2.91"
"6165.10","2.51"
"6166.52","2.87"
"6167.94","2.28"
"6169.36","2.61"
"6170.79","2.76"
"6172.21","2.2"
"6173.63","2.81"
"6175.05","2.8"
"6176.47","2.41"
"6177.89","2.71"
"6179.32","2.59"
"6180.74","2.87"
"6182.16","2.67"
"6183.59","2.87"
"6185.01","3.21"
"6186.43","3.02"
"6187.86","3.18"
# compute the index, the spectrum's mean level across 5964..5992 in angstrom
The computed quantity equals 2.87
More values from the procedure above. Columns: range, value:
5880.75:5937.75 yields 2.71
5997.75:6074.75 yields 3.05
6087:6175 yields 2.91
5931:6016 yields 2.86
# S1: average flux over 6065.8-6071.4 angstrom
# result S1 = 3.07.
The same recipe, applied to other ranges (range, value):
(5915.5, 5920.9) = 2.76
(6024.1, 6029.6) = 2.97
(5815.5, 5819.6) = 3.09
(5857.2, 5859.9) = 2.47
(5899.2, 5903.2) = 2.38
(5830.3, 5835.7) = 3.41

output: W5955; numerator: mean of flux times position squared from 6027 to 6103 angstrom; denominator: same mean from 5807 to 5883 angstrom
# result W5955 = 1.1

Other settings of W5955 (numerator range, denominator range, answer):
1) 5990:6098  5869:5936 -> 1.15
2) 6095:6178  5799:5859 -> 1.11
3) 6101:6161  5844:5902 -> 1.19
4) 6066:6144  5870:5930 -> 1.17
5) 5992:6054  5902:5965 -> 1.10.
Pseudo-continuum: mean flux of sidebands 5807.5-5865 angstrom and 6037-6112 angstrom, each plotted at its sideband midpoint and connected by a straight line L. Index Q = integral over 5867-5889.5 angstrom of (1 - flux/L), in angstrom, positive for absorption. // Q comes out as 1.4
